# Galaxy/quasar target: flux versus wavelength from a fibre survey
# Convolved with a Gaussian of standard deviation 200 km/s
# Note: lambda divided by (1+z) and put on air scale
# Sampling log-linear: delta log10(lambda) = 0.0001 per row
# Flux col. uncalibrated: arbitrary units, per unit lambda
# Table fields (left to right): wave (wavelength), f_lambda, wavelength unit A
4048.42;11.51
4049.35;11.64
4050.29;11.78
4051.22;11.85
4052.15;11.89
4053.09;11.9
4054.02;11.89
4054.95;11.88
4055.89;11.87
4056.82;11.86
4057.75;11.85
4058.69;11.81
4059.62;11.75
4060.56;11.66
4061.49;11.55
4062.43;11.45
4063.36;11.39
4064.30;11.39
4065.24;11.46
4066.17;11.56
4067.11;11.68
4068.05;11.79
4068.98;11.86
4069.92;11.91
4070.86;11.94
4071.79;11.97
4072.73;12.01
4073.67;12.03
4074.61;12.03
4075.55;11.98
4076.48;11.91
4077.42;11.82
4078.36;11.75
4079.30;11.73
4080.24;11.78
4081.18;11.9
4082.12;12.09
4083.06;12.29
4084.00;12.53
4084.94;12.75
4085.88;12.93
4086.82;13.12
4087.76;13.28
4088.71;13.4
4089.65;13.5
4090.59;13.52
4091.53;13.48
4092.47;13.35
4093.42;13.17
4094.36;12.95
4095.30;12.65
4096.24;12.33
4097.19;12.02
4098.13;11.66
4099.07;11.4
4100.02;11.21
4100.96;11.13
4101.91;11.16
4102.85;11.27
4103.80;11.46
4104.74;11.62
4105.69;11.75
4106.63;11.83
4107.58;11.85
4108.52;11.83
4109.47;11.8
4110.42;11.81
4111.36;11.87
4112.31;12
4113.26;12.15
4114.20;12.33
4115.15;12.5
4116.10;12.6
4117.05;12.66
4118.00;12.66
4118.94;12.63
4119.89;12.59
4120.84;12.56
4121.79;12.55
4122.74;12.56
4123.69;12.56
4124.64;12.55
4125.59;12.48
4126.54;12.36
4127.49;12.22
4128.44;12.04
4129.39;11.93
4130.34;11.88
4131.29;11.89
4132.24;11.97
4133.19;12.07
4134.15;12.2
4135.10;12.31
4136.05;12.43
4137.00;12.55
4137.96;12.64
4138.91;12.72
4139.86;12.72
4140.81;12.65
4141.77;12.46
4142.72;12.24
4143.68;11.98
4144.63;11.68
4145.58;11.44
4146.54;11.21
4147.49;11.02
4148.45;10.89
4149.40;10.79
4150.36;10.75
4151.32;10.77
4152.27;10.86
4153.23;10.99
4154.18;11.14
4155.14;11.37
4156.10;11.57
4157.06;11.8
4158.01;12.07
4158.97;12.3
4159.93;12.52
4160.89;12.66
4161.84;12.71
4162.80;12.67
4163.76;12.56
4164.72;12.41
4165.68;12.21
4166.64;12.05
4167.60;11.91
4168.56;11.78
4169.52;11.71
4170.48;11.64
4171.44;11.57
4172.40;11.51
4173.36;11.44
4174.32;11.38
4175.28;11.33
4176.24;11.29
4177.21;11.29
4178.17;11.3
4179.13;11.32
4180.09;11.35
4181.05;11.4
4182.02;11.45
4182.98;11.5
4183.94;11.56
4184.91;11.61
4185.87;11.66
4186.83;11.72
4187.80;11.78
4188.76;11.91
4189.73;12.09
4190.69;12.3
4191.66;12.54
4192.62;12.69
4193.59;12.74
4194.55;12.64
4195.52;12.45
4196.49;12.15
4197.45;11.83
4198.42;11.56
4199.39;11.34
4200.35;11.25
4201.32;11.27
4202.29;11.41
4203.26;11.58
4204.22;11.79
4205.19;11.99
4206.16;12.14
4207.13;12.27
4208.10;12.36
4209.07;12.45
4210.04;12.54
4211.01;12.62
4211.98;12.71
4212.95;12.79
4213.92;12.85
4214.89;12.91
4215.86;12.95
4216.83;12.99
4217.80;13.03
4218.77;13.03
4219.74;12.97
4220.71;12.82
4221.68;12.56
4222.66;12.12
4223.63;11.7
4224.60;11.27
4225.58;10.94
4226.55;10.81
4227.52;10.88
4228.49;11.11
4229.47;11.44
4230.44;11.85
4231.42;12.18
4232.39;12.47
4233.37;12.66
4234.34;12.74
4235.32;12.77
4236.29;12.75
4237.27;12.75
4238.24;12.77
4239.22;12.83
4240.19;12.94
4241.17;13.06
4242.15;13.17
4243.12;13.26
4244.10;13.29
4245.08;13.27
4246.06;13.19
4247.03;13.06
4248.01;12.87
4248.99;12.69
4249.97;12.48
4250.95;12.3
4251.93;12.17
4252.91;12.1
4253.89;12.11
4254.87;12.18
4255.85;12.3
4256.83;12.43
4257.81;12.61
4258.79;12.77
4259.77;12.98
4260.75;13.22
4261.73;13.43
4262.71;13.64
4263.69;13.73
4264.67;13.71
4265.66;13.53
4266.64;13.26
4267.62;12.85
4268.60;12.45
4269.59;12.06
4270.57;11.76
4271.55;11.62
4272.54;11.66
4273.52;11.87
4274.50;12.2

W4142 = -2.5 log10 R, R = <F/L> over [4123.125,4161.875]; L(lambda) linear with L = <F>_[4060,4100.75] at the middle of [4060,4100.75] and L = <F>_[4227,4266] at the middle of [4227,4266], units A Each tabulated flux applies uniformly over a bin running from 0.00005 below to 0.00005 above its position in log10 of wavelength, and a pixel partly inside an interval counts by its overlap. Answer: 0.039 mag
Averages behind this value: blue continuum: 12.2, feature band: 11.9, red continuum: 12.7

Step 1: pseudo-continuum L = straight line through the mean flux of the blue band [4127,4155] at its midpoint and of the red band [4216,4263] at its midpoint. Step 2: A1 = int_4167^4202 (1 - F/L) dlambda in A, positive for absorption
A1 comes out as 1.1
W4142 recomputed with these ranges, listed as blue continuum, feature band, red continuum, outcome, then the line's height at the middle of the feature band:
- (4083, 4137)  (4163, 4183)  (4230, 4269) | 0.08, 12.5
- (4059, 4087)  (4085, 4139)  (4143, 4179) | -0.05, 11.8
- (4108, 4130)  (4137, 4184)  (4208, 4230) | 0.05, 12.3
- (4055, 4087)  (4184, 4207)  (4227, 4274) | 0.04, 12.4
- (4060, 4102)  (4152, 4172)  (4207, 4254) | 0.04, 12.3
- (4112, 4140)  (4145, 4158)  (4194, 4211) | 0.10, 12.2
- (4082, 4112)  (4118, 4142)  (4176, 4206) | -0.03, 12.1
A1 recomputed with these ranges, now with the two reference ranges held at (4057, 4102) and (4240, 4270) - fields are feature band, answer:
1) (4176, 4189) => 1.10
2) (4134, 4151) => 0.66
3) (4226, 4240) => 0.68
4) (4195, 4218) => 0.83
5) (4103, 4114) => 0.39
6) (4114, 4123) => -0.20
